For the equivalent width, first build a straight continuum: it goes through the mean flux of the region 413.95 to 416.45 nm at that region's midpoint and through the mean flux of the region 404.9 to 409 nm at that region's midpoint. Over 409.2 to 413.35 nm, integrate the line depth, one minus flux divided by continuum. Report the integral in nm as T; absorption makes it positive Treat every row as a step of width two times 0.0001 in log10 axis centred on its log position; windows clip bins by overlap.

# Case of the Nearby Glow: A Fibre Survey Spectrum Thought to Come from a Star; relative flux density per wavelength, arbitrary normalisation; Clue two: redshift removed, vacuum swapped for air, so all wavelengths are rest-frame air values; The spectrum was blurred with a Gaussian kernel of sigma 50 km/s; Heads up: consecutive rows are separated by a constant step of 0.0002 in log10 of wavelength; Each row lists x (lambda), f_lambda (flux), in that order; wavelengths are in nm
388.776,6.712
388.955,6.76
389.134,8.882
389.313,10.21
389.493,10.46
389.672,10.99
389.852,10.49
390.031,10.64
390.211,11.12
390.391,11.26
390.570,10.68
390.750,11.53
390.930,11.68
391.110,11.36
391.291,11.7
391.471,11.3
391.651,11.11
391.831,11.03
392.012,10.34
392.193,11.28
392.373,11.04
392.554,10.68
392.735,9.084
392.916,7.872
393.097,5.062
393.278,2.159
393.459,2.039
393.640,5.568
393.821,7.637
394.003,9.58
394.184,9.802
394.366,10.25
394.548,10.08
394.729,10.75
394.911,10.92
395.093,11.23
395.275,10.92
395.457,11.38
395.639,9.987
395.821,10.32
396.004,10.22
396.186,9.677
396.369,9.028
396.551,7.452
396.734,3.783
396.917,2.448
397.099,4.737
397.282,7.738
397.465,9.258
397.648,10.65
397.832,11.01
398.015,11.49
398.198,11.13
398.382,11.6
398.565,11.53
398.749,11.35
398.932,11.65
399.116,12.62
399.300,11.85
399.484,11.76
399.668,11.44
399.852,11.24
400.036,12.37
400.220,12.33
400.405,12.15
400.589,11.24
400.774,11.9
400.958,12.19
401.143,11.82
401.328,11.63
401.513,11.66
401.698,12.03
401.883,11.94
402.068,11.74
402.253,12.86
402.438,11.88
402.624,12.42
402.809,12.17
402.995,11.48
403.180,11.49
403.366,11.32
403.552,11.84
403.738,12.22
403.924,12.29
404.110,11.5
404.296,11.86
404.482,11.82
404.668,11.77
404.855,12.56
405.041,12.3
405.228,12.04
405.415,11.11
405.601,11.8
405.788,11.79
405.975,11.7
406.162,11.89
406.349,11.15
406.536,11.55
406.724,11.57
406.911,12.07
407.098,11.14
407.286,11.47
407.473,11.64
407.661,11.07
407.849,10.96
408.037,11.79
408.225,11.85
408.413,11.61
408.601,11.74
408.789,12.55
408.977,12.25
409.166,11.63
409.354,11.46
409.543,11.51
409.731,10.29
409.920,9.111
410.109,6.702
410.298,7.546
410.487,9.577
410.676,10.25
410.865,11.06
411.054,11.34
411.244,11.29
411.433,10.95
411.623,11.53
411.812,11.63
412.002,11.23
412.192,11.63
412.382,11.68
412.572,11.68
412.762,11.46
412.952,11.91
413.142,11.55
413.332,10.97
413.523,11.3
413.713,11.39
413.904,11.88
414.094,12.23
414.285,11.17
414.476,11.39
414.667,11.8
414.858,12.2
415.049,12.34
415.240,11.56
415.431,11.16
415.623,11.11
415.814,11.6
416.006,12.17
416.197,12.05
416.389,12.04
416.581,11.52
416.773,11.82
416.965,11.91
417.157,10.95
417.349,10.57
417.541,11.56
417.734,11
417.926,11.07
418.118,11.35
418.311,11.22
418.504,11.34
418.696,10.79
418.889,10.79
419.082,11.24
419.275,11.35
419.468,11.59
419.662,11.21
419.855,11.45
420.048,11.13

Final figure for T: 0.34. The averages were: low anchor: 11.7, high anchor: 11.8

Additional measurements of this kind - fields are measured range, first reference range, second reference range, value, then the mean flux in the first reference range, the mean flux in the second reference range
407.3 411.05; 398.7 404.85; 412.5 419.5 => 0.28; 11.9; 11.5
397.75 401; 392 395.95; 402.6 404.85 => -0.35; 8.99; 11.9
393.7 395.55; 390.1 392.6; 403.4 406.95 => 0.19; 11.2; 11.8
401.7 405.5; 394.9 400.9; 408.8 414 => -0.50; 10.3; 10.9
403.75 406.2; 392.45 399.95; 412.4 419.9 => -0.40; 9.26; 11.5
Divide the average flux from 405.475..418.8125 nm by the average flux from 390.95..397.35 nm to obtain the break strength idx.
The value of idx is 1.3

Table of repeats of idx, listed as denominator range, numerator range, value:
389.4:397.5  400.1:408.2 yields 1.27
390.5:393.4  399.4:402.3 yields 1.22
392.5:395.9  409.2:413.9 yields 1.25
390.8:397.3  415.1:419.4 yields 1.27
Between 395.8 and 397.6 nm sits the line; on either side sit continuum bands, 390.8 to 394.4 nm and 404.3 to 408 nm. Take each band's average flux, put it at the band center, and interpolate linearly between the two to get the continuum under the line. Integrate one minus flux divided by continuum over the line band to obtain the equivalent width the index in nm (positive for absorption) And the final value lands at 0.44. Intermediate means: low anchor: 9.03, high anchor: 11.7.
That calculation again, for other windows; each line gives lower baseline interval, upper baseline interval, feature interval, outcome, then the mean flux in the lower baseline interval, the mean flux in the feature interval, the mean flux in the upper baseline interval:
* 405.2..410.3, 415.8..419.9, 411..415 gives -0.08 nm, 11.2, 11.5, 11.4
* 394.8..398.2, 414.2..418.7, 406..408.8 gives -0.32 nm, 9.08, 11.6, 11.5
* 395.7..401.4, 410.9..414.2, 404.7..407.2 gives -0.18 nm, 10.3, 11.7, 11.5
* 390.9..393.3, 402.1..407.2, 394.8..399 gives 0.42 nm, 9.85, 9.54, 11.8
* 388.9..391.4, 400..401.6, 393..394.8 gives 0.62 nm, 10.6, 7.26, 11.9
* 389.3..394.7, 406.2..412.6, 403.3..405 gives -0.21 nm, 9.6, 11.9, 11.1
